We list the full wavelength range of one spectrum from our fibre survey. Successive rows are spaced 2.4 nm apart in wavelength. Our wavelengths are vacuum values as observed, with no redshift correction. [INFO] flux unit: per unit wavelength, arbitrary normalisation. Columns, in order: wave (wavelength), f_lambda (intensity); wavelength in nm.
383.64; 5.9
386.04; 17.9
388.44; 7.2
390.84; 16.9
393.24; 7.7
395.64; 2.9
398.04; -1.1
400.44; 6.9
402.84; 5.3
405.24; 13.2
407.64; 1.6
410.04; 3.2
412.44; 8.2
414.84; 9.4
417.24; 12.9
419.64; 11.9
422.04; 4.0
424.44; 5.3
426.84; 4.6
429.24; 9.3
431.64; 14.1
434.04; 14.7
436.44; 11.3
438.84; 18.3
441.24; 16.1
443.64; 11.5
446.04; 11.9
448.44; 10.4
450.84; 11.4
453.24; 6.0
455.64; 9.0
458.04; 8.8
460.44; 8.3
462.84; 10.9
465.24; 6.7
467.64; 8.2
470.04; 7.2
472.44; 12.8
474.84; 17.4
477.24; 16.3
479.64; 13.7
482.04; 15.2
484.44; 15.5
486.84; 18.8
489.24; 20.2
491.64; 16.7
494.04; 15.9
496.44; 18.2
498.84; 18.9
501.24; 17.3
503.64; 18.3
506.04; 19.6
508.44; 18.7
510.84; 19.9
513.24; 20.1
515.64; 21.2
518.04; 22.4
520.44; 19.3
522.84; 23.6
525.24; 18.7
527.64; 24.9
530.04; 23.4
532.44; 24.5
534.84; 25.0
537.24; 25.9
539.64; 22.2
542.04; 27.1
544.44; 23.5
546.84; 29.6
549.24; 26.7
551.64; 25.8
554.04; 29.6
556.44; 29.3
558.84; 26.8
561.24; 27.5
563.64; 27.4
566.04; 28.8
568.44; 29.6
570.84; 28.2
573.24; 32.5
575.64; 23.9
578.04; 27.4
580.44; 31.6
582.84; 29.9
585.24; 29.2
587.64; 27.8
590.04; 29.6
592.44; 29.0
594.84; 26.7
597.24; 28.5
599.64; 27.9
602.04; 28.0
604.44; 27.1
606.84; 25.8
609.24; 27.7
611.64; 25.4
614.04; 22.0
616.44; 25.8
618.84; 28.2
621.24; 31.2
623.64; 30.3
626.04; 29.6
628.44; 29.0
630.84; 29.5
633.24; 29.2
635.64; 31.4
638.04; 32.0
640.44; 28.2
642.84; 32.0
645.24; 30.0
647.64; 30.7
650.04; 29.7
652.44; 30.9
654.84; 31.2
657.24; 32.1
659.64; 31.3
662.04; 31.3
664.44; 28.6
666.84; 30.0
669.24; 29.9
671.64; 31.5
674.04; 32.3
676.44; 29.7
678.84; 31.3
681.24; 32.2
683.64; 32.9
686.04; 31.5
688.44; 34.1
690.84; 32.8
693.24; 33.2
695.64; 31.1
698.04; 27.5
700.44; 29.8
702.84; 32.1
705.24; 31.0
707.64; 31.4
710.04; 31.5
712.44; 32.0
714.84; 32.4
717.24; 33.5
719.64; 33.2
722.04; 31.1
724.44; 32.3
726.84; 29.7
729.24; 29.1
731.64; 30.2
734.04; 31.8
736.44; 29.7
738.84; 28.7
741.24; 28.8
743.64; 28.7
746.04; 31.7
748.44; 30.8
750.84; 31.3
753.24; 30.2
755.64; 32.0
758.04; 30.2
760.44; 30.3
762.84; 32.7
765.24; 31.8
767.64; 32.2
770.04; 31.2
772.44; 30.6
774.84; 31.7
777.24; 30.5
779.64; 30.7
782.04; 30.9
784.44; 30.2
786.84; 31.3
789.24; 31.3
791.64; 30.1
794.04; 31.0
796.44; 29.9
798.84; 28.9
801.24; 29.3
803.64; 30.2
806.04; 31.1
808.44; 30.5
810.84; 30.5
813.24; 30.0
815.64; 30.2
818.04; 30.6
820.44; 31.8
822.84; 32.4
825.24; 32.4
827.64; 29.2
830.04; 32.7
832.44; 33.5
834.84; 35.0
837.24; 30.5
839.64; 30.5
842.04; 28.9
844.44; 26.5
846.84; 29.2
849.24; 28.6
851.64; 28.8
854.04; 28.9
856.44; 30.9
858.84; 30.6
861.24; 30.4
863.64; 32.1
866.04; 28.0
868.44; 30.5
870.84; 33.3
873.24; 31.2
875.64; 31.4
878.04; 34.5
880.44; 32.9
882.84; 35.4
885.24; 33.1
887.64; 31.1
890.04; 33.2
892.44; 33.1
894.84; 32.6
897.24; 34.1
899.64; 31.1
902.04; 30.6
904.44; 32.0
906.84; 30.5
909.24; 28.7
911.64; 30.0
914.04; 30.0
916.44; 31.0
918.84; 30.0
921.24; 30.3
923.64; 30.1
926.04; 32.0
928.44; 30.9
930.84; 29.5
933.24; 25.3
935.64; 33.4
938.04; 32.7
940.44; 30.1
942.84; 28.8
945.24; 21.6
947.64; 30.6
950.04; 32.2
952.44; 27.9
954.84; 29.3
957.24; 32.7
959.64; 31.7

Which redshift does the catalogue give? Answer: 0.19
